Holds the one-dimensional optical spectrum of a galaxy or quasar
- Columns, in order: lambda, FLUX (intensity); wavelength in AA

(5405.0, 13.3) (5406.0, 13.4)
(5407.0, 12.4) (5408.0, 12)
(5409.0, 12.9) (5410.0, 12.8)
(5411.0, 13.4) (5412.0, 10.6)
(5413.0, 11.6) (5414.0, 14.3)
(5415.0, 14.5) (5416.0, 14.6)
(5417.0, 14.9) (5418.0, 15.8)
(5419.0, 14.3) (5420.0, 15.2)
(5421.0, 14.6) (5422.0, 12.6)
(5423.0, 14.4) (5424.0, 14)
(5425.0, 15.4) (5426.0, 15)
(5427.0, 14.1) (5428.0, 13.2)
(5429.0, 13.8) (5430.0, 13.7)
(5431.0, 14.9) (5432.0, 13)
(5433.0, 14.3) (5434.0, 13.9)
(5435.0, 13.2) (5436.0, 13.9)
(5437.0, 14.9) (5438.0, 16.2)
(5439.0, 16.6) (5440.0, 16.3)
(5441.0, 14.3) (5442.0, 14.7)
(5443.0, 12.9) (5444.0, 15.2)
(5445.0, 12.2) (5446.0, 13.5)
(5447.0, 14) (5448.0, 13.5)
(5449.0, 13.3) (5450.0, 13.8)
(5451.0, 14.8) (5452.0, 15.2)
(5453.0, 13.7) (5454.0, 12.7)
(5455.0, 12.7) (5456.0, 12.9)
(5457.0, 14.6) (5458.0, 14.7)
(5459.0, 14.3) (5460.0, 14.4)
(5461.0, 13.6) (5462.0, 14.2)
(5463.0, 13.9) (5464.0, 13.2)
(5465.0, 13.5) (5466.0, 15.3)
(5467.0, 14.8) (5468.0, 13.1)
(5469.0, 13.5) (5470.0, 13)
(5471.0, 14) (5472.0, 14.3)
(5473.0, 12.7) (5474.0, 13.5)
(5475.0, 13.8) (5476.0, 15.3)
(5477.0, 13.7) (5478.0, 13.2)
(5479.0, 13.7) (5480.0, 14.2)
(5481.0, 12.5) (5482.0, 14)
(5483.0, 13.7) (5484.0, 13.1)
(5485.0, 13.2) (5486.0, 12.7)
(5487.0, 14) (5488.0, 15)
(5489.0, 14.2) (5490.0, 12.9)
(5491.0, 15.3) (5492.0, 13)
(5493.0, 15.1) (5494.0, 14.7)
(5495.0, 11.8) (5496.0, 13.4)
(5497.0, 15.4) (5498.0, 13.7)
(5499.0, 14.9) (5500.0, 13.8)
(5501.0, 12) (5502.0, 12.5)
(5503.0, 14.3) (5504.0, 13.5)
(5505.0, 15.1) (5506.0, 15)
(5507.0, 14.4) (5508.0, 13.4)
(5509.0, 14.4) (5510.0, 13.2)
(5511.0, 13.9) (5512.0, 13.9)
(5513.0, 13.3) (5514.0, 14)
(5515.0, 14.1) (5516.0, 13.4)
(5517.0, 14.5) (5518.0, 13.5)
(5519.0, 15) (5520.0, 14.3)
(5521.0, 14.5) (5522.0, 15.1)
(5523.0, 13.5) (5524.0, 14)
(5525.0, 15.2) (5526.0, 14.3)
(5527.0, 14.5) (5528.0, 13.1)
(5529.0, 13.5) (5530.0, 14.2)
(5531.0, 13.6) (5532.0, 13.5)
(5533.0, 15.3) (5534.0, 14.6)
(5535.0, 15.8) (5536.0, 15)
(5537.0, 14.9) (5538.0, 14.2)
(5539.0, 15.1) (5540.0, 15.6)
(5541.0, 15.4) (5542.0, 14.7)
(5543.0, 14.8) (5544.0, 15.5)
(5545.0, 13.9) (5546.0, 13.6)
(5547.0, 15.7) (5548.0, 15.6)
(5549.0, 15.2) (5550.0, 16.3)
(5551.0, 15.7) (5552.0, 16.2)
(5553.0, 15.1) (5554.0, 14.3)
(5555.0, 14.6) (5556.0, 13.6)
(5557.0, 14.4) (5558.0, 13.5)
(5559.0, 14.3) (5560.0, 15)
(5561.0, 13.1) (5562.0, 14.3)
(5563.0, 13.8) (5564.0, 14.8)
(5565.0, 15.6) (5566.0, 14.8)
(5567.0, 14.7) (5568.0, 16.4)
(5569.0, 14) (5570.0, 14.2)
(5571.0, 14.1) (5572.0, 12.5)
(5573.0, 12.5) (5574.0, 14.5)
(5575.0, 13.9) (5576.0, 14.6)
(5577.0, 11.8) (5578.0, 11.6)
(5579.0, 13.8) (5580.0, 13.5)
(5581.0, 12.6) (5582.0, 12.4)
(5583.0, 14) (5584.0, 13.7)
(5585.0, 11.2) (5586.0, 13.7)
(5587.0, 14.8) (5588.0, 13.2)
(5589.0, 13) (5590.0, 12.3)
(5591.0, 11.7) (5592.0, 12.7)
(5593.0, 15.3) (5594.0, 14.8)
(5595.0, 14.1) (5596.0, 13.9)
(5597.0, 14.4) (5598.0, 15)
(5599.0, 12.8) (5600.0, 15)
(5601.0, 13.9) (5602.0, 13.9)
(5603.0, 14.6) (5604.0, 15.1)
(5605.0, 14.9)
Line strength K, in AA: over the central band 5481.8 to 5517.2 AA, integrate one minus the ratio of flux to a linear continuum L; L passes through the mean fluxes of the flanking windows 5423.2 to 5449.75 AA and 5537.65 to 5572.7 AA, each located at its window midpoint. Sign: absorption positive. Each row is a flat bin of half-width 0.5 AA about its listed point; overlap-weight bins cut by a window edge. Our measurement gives 1.5 AA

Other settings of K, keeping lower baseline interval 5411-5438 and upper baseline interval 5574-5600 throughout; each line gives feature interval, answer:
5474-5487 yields 0.2 AA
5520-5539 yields -1.0 AA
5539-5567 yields -2.5 AA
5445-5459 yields 0.2 AA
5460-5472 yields 0.0 AA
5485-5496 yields 0.0 AA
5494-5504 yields 0.1 AA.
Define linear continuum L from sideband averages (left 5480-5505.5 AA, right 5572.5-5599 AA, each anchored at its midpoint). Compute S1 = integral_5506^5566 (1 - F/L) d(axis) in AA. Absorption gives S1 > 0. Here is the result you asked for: -3.9 AA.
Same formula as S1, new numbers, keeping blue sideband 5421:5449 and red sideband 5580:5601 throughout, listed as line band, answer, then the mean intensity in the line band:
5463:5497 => 0.6 AA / 13.8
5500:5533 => -0.3 AA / 14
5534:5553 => -2.0 AA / 15.2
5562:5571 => -0.7 AA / 14.7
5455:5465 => 0.1 AA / 13.9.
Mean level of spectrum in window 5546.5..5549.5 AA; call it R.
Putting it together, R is 15.5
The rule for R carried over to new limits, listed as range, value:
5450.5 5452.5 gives 15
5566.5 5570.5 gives 14.8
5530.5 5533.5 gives 14.1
